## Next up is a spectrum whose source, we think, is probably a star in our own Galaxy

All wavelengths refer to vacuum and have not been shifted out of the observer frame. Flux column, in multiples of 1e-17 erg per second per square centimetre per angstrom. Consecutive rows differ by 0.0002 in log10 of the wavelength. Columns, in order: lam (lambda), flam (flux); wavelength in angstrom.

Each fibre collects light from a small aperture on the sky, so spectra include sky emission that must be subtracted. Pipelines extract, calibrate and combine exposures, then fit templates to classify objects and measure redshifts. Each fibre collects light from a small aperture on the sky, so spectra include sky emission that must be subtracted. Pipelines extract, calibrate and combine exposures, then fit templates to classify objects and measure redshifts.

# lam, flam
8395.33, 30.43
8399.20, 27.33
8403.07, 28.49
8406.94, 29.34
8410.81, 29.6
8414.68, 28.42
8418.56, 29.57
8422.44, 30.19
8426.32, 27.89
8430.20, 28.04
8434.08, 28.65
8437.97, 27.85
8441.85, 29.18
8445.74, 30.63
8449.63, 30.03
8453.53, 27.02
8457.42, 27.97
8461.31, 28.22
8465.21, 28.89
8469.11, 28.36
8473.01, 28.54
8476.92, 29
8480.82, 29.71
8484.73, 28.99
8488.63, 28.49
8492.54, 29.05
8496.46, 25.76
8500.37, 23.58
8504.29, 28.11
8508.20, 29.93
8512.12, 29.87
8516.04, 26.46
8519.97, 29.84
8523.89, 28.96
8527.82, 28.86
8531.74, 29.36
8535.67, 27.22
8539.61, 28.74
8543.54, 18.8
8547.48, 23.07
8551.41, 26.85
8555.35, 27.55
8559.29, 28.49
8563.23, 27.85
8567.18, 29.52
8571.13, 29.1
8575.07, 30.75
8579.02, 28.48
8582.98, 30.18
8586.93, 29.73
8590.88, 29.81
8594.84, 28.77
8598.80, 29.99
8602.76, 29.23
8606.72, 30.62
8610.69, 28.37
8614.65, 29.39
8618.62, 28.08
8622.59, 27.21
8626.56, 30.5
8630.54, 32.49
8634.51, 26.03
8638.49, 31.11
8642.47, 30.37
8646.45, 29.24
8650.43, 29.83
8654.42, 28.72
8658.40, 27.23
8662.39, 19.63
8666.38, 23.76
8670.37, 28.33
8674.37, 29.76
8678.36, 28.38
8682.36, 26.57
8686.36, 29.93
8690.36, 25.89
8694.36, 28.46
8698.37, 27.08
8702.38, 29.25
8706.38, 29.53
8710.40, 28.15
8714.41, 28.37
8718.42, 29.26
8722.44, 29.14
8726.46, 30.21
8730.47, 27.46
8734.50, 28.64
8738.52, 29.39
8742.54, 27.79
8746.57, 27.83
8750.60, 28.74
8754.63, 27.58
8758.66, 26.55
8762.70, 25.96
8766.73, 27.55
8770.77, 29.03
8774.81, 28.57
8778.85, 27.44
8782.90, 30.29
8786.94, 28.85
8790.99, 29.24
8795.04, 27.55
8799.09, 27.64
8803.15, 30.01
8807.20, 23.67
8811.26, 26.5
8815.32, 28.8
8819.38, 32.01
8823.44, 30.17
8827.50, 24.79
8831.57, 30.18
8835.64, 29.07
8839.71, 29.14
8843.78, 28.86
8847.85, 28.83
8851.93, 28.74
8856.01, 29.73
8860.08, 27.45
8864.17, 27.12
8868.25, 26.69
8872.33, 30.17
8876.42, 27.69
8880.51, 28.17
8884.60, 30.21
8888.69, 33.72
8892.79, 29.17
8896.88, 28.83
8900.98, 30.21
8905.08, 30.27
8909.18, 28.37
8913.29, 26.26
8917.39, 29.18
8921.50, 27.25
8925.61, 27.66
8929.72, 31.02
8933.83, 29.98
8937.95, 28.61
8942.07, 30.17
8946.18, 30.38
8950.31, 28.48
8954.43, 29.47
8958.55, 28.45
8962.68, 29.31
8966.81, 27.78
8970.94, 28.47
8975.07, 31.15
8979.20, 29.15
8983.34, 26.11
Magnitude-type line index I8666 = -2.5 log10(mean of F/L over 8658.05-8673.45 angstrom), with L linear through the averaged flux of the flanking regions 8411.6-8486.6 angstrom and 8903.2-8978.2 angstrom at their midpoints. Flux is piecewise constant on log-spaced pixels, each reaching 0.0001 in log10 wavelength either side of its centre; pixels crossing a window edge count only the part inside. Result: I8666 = 0.165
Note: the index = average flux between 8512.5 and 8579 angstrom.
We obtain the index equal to 27.7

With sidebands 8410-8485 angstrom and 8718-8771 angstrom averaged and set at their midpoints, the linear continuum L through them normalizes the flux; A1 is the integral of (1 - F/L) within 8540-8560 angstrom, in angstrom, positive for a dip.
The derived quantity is 2.5 angstrom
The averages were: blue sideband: 28.8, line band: 25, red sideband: 28.2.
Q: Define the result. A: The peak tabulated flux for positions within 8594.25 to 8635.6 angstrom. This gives 32.49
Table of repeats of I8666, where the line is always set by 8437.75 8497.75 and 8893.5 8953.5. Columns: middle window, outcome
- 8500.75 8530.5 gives 0.004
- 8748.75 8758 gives 0.038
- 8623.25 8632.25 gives -0.074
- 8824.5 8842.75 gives 0.021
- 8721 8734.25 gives 0.000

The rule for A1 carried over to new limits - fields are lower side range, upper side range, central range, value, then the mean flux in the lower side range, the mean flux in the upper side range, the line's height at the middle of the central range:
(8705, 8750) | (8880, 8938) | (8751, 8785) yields 1.1 angstrom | 28.7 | 29.3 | 28.8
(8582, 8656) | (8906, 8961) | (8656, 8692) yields 3.3 angstrom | 29.5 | 28.9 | 29.4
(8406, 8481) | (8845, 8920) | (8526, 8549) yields 2.2 angstrom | 28.8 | 28.9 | 28.8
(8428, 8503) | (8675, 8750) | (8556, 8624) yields -1.8 angstrom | 28.3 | 28.4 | 28.4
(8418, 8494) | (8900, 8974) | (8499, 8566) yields 3.5 angstrom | 28.8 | 29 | 28.8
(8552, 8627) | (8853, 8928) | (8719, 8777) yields 1.5 angstrom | 29.1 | 28.8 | 28.9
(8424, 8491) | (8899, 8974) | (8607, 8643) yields -0.6 angstrom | 28.7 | 29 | 28.8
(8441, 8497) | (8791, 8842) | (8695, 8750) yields -0.4 angstrom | 28.7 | 28.3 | 28.4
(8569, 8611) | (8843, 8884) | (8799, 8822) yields 0.3 angstrom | 29.6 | 28.4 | 28.6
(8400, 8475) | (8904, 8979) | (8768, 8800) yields 0.4 angstrom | 28.8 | 29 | 28.9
